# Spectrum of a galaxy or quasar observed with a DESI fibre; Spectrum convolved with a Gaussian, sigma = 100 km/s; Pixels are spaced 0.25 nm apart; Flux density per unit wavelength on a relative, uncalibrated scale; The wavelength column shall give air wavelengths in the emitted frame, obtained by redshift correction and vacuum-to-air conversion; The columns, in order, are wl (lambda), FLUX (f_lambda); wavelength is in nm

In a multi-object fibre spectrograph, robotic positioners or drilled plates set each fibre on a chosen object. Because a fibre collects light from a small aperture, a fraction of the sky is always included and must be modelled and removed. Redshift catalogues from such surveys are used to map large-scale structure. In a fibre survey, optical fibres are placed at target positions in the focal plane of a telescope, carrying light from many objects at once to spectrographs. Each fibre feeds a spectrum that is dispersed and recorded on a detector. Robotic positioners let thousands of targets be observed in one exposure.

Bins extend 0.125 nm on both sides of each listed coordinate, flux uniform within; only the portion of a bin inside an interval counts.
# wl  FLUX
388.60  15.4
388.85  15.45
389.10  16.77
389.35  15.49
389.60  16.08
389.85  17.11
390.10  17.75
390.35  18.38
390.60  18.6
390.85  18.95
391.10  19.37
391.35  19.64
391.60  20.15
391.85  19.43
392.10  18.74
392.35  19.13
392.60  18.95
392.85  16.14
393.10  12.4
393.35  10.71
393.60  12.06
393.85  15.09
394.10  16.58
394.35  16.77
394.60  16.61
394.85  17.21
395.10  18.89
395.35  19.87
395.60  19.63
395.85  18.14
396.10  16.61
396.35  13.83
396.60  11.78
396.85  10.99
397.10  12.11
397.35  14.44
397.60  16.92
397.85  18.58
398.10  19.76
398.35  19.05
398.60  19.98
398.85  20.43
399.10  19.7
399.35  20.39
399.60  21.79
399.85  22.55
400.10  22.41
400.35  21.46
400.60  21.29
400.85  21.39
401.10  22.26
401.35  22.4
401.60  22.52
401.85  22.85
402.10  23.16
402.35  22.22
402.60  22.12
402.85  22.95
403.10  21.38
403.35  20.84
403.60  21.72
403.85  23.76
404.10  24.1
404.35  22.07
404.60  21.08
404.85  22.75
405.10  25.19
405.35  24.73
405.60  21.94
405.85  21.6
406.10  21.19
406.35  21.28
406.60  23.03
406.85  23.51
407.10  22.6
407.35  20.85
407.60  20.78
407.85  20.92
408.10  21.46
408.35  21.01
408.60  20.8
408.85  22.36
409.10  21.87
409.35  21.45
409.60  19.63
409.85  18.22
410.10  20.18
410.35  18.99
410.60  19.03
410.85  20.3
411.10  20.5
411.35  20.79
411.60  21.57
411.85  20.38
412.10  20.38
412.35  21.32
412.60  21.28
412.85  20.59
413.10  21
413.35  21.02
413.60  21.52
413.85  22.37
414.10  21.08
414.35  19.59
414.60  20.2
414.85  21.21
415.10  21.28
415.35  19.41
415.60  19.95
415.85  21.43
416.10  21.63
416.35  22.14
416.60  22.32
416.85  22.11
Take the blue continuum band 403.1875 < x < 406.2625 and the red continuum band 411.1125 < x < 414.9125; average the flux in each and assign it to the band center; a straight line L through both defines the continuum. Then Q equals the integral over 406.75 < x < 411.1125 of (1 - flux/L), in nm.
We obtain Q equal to 0.189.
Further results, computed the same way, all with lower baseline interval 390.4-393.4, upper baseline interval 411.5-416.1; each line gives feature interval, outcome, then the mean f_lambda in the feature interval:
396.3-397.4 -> 0.36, 12.4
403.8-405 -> -0.19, 22.7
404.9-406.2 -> -0.21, 23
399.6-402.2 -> -0.42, 22.2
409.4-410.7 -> 0.07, 19.3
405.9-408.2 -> -0.21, 21.7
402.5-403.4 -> -0.12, 21.9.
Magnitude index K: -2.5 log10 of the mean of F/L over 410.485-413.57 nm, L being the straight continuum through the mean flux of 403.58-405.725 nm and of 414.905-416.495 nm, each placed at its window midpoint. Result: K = 0.05 mag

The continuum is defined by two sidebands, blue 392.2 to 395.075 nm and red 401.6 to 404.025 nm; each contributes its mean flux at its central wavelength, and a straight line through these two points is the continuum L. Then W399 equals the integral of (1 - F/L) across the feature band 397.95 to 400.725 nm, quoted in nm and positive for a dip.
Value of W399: -0.13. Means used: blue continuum 15.7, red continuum 22.4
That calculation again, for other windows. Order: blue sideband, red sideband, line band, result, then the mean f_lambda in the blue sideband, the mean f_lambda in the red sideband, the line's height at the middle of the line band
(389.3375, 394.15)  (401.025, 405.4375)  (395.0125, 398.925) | 0.547 nm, 17.1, 22.7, 19.6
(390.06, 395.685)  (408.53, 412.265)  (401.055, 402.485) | -0.274 nm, 17.4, 20.4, 18.9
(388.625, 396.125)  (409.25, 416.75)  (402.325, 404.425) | -0.363 nm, 17.2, 20.7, 19.1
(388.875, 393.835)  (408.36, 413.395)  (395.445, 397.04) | 0.250 nm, 17.1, 20.6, 18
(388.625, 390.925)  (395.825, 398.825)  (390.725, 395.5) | -0.163 nm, 17.1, 16.1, 16.6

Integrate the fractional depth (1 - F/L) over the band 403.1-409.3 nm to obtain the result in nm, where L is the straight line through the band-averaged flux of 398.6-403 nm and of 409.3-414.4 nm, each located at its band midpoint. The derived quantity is -0.27 nm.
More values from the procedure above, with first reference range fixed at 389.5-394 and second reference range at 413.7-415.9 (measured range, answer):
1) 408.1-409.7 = -0.12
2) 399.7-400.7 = -0.19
